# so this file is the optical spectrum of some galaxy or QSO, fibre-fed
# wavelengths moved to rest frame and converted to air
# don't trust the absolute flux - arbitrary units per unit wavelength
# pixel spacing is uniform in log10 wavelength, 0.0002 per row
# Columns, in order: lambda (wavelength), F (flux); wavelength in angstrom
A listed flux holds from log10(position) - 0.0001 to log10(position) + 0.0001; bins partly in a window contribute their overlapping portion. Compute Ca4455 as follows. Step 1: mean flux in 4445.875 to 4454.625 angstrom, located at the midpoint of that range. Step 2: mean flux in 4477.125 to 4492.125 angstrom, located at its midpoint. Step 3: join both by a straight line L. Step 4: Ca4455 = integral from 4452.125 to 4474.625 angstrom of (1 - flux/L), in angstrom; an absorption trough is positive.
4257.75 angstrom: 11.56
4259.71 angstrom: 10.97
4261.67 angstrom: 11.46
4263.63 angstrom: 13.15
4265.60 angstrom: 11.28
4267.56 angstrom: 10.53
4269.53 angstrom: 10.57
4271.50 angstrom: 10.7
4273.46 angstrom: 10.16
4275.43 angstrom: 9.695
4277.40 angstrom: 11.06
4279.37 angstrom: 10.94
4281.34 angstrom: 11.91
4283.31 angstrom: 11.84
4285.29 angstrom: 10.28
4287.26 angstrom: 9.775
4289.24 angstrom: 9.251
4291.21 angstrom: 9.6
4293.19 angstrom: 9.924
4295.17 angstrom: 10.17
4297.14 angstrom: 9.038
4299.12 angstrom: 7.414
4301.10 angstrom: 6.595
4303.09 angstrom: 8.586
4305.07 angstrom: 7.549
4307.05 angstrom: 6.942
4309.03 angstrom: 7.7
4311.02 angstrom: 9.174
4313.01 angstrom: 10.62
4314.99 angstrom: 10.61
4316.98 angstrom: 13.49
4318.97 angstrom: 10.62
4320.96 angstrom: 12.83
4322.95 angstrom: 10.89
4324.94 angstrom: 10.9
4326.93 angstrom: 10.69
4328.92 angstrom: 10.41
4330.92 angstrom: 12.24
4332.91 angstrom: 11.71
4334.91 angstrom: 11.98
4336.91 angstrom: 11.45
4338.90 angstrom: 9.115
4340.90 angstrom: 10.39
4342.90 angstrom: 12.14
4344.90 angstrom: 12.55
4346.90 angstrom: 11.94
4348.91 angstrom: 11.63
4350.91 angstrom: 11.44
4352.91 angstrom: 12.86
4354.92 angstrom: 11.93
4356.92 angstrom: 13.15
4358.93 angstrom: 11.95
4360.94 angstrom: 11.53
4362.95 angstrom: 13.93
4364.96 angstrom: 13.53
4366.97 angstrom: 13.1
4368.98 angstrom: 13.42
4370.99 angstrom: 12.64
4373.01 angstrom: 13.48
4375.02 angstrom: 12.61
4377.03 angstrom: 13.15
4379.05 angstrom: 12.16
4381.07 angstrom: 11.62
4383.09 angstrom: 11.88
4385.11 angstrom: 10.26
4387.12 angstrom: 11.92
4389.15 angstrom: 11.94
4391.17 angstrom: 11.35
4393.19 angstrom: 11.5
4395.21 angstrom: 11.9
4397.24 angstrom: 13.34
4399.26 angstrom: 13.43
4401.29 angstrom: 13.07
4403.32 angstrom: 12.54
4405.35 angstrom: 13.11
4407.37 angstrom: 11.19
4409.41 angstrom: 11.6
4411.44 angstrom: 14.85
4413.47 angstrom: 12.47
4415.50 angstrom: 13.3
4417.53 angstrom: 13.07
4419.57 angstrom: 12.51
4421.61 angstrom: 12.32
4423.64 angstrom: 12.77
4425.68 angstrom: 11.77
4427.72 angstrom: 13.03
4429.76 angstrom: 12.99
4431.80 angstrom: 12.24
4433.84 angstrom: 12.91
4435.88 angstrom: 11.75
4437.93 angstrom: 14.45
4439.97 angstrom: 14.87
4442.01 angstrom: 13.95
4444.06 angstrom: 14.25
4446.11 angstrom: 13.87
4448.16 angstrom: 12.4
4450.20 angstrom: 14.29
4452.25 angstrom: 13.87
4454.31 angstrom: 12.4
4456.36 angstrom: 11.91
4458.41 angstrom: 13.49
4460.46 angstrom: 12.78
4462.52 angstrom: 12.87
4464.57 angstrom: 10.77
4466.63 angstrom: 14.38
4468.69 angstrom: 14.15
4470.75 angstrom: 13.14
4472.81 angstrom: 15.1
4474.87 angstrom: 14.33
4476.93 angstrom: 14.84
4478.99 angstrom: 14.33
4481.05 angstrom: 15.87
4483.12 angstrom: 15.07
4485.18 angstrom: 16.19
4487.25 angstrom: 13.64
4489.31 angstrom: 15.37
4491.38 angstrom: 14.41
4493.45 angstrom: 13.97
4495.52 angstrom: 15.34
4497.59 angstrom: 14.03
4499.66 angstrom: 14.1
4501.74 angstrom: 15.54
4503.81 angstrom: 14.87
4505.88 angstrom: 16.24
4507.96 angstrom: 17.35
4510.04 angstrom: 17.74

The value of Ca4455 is 1.3 angstrom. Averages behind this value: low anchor 13.4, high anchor 15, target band 13.2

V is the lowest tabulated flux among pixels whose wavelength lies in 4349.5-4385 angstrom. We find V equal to 11.44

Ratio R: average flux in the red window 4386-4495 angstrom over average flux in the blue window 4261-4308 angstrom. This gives 1.34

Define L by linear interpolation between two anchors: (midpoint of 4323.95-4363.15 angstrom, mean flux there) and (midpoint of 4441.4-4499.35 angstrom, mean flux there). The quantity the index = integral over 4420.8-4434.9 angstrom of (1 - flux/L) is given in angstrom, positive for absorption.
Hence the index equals 0.7 angstrom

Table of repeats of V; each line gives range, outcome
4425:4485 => 10.77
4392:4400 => 11.5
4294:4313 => 6.595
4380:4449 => 10.26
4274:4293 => 9.251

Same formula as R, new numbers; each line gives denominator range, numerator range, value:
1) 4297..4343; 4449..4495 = 1.38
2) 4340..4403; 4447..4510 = 1.16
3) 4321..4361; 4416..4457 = 1.13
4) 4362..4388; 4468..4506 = 1.17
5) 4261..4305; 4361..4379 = 1.29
